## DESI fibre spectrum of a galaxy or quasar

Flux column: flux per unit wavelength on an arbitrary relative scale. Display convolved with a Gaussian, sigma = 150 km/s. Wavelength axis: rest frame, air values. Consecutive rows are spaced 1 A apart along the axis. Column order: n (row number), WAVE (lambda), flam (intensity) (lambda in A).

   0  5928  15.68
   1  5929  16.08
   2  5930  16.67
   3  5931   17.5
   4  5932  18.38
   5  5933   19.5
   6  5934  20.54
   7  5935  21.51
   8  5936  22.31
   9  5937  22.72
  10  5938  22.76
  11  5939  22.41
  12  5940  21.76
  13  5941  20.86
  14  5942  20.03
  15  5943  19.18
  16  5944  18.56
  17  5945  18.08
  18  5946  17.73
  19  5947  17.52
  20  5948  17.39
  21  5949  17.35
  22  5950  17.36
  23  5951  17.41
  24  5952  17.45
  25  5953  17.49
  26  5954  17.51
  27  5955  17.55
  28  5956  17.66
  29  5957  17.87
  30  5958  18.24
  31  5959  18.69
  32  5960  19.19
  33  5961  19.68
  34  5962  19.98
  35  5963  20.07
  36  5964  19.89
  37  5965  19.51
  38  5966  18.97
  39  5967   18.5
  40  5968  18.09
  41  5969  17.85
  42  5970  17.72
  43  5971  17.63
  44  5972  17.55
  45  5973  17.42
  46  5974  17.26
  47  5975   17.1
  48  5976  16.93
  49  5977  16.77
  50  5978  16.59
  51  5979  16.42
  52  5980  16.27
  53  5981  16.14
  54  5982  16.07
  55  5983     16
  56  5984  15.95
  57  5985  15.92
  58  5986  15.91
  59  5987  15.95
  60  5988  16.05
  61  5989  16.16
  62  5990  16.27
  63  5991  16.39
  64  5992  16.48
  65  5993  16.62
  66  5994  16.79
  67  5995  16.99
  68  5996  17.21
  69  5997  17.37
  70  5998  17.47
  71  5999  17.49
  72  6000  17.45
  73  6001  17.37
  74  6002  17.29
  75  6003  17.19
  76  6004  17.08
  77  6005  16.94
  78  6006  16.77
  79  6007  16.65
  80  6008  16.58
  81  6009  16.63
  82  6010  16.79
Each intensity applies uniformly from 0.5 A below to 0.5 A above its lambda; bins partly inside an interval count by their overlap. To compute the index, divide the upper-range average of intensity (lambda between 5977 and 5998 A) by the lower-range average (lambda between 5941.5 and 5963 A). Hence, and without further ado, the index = 0.90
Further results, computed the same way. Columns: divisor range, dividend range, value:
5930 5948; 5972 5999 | 0.83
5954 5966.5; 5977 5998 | 0.87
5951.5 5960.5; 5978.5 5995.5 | 0.91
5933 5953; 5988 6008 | 0.86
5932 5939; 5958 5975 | 0.87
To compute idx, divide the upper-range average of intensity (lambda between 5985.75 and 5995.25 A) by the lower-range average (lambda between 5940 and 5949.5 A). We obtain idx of 0.88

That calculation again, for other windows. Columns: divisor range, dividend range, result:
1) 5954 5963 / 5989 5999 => 0.90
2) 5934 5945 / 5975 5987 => 0.77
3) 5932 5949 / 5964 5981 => 0.88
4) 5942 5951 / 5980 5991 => 0.89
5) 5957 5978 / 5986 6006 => 0.92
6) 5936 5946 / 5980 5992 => 0.78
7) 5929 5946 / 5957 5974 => 0.93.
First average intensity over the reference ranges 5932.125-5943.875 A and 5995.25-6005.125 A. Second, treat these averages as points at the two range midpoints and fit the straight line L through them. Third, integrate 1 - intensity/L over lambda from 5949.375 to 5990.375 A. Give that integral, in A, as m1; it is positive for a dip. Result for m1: 3.5 A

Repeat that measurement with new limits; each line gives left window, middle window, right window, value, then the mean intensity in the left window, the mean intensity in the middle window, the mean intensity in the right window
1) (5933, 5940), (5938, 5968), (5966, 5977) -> 1.5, 21.8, 18.8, 17.6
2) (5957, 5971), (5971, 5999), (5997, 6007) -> 2.0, 18.9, 16.6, 17.2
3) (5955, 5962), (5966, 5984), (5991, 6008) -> 0.9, 18.6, 17.1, 17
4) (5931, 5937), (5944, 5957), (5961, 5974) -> 1.3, 20.4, 17.6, 18.6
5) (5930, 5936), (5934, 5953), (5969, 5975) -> -0.6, 19.5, 19.5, 17.5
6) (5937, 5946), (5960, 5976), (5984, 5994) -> -0.3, 20.4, 18.5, 16.2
